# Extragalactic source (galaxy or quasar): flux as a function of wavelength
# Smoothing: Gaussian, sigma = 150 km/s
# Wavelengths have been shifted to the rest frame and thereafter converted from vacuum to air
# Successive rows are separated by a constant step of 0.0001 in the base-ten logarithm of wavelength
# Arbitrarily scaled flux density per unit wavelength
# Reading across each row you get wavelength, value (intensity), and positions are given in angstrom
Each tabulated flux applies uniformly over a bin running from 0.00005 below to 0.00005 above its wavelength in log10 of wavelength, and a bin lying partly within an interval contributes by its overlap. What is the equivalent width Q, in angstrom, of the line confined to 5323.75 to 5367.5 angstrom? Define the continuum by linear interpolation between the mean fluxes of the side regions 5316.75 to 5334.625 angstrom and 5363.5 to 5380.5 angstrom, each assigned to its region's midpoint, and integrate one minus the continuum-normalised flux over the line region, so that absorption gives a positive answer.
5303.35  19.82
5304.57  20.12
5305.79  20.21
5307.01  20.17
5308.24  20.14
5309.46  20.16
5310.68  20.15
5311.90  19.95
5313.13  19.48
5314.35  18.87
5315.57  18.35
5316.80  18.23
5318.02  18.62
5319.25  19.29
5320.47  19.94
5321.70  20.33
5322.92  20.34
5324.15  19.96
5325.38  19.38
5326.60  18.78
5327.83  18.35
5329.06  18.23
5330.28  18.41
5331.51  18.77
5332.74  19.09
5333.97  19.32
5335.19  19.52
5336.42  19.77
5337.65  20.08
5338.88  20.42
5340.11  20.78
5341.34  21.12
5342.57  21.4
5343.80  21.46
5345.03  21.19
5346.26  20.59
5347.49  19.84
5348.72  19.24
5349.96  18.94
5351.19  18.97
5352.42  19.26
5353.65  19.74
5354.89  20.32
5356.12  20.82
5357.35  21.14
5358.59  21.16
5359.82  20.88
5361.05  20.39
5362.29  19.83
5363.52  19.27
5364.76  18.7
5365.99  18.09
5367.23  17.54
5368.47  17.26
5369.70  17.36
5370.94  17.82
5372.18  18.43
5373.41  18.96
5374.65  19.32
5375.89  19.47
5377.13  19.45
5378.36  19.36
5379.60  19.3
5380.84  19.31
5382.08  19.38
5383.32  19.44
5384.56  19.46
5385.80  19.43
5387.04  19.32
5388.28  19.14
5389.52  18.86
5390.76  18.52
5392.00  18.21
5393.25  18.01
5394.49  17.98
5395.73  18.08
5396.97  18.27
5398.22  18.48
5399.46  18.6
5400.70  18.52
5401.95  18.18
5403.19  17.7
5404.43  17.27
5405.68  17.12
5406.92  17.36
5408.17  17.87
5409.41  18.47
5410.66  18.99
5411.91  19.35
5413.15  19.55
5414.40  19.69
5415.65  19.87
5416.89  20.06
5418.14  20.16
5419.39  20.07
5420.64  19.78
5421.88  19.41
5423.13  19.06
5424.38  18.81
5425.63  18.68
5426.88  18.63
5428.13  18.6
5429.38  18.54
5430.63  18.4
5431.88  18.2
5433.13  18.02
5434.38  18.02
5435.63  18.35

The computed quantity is -2.0 angstrom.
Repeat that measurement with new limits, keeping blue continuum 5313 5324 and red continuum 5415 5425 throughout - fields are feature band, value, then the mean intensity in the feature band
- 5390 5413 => 1.6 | 18.2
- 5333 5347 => -0.8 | 20.5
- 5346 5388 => 0.3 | 19.3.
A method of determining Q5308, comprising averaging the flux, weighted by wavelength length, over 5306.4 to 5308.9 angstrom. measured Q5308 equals 20.1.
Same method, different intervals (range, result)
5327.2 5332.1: 18.4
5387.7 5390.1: 19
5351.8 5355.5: 19.8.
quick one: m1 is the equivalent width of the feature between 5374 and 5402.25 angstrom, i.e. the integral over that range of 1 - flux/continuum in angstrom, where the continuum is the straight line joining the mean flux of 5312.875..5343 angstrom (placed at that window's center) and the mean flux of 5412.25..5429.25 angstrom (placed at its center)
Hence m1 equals 0.8 angstrom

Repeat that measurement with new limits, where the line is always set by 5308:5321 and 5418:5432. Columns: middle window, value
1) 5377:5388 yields -0.13 angstrom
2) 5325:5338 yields 0.18 angstrom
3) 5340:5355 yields -0.73 angstrom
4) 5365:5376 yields 0.56 angstrom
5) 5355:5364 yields -0.60 angstrom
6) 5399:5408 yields 0.60 angstrom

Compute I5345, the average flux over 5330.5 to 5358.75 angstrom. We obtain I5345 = 20.1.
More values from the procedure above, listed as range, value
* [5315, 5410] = 19.2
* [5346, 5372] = 19.4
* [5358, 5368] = 19.4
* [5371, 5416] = 18.7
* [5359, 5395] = 18.9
